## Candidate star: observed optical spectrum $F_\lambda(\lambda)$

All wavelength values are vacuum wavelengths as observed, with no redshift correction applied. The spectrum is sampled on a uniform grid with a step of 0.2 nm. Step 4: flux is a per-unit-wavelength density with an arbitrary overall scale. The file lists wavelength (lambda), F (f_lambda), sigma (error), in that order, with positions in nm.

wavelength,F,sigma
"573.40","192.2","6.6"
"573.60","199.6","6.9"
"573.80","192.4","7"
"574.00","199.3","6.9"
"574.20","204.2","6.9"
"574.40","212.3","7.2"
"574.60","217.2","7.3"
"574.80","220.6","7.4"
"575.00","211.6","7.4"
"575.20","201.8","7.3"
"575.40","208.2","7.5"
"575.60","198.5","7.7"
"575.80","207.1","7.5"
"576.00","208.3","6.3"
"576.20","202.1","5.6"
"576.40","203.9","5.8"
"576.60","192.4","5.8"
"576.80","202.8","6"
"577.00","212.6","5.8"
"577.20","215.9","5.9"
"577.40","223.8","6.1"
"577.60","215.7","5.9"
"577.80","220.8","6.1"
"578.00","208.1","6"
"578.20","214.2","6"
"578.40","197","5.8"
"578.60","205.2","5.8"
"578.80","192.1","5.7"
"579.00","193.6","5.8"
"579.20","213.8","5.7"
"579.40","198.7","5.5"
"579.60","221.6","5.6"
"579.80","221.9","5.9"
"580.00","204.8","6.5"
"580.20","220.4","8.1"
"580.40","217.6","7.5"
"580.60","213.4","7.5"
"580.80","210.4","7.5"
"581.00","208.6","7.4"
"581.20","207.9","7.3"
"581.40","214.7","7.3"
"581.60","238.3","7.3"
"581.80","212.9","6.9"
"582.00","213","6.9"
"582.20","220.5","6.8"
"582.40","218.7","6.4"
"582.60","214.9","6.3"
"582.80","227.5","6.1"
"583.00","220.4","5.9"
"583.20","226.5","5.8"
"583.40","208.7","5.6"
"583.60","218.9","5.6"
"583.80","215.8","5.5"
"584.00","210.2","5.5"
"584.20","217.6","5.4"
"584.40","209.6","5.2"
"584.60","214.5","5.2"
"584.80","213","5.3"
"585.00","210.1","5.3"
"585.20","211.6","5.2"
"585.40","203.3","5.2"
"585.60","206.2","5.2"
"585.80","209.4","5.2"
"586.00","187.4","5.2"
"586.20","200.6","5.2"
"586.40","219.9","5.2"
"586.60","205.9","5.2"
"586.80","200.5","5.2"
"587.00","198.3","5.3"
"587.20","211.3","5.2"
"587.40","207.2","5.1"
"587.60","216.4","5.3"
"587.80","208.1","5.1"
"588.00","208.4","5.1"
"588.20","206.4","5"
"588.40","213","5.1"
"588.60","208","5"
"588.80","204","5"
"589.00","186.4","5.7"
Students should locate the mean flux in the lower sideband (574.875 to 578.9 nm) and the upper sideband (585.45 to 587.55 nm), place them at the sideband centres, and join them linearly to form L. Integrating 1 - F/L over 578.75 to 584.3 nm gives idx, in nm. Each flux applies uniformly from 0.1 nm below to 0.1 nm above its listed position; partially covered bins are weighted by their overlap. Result -0.23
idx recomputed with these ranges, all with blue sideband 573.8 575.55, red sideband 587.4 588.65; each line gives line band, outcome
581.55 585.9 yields -0.123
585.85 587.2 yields 0.043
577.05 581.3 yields -0.042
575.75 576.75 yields 0.028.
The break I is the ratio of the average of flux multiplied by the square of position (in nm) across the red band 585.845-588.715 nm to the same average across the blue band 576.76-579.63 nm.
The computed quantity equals 1.02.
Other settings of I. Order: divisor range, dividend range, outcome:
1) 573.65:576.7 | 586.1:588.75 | 1.06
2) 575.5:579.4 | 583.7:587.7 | 1.04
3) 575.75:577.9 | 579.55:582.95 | 1.05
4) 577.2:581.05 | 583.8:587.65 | 1.01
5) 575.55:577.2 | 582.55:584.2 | 1.09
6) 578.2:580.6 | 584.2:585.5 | 1.03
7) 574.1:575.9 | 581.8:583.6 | 1.07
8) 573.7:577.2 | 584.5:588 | 1.04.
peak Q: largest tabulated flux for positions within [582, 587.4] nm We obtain 227.5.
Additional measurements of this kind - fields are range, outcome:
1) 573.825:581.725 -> 238.3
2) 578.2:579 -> 214.2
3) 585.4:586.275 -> 209.4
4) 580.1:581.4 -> 220.4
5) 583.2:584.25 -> 226.5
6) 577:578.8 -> 223.8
